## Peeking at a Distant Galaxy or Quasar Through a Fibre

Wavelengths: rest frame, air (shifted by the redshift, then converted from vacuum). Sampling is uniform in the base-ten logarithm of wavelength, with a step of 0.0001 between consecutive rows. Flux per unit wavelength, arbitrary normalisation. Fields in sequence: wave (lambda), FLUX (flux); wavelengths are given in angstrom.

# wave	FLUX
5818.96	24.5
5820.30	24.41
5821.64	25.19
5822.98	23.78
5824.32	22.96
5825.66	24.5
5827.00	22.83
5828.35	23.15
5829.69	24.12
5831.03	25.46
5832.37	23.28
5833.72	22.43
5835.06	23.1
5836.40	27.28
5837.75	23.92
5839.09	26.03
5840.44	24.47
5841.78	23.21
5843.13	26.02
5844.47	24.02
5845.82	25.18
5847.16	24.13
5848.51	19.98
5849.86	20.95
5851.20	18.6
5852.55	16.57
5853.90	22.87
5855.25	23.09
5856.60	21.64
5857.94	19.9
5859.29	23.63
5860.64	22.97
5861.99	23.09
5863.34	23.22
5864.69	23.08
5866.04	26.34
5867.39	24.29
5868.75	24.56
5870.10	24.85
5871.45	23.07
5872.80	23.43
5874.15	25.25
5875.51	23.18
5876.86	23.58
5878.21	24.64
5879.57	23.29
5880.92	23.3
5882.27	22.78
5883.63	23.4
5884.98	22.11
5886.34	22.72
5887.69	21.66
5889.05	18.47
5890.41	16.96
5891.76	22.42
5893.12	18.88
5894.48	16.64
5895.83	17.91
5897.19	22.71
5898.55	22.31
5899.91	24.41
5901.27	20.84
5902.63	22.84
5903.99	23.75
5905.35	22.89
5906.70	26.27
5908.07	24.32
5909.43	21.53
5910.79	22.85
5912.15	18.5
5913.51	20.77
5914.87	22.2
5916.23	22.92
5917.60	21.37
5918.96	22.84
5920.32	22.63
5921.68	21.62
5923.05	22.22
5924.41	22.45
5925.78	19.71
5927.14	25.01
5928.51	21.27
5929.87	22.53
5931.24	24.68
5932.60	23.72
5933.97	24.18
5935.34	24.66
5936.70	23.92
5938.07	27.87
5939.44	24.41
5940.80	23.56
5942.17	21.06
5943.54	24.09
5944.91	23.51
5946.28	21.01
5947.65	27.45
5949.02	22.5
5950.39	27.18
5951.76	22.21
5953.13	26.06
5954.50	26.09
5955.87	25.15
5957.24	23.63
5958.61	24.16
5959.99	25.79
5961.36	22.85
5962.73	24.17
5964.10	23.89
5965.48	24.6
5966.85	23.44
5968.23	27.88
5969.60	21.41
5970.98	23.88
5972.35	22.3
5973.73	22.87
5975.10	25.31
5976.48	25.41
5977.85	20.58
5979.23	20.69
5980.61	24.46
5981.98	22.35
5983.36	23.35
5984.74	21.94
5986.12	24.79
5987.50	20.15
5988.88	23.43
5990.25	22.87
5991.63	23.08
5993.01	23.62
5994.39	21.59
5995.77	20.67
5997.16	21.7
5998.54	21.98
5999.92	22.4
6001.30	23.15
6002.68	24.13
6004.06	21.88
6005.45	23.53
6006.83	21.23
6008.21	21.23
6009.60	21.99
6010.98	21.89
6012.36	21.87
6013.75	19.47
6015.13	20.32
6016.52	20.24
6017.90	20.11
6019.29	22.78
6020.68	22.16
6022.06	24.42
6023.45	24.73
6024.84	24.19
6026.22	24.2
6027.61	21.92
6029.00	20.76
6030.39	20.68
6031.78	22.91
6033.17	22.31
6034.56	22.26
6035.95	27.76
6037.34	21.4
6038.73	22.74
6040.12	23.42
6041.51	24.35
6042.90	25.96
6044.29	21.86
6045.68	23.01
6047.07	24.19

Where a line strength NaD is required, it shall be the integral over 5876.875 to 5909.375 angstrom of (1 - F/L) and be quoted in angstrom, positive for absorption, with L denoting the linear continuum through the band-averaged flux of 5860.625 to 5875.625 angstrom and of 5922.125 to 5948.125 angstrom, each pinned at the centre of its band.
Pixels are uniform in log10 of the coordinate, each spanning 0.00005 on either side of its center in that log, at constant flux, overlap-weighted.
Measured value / 2.47 angstrom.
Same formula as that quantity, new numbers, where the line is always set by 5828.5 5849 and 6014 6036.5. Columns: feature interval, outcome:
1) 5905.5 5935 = 1.10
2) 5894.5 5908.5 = 0.66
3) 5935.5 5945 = -0.35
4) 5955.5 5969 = -0.84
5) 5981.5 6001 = 0.33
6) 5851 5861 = 1.17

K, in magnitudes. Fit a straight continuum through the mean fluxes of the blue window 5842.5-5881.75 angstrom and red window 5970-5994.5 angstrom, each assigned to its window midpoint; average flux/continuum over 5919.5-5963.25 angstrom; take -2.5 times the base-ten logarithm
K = -0.04 mag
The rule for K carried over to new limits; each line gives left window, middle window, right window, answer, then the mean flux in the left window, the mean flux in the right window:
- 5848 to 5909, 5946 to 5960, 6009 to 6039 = -0.11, 22.3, 22.3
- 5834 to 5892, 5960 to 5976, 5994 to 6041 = -0.07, 23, 22.3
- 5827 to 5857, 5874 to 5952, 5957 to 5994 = 0.03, 23.2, 23.4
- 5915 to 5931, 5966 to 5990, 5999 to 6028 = -0.04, 22.3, 22.3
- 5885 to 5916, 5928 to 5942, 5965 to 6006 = -0.09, 21.5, 23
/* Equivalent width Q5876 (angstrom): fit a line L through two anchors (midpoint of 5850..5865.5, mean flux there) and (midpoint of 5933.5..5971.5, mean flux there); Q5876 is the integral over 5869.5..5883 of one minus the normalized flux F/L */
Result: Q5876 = -0.9 angstrom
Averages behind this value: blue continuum 21.7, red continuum 24.3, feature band 23.7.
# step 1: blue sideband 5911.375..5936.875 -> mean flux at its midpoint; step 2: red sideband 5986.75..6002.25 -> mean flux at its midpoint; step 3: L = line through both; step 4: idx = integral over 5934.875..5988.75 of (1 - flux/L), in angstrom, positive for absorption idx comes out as -3.6 angstrom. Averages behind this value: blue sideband 22.5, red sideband 22.3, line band 23.9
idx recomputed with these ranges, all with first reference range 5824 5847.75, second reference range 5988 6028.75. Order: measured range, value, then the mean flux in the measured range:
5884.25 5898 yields 2.1 angstrom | 20.1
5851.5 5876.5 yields 1.0 angstrom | 23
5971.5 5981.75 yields -0.2 angstrom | 23.1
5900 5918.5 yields 0.8 angstrom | 22.5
